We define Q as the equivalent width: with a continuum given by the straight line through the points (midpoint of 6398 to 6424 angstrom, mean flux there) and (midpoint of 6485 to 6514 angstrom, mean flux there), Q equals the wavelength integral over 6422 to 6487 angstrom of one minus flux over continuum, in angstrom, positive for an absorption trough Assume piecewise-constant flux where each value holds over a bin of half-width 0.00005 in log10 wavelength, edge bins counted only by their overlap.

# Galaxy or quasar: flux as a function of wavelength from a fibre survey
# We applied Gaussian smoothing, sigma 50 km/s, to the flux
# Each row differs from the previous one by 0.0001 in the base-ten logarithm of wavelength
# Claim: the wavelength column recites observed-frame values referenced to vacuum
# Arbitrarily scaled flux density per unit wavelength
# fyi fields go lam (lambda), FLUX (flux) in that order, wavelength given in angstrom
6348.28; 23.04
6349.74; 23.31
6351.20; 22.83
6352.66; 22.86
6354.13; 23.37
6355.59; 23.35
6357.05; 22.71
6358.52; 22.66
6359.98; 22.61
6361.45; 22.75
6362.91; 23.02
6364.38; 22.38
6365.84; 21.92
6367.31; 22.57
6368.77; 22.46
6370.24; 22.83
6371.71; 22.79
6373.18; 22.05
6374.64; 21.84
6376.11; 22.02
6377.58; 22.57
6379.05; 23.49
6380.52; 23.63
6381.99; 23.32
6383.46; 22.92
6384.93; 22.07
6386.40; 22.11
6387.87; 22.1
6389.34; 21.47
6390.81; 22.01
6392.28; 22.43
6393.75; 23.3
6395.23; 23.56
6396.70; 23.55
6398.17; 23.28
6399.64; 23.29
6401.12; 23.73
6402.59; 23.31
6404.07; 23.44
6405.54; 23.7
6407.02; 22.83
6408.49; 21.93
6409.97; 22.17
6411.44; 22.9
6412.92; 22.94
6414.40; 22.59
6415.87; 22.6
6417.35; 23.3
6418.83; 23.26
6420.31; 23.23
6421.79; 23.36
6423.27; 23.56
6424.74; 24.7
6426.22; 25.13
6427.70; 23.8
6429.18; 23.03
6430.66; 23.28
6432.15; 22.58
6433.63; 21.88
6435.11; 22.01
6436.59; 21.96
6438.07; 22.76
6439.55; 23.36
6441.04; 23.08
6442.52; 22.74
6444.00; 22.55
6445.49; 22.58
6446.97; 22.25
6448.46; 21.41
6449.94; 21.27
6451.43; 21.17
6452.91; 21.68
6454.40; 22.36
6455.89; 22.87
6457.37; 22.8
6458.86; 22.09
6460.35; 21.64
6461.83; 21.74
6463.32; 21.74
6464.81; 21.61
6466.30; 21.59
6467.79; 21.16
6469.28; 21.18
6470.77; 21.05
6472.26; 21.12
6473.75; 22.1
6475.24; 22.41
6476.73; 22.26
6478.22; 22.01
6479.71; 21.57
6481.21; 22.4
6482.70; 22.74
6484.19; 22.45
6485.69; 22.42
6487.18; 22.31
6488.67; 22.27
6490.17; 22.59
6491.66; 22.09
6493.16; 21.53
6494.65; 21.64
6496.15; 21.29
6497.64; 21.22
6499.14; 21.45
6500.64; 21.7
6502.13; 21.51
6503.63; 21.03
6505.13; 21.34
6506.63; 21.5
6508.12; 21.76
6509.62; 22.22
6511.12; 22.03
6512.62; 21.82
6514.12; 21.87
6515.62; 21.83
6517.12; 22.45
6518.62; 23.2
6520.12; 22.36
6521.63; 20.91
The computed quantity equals 0.3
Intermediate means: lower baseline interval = 23.1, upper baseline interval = 21.8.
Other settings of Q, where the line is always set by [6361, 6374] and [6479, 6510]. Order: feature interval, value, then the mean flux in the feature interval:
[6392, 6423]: -1.1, 23.1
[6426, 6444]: -0.6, 22.9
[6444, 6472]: 0.3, 21.8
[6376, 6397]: -0.3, 22.7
